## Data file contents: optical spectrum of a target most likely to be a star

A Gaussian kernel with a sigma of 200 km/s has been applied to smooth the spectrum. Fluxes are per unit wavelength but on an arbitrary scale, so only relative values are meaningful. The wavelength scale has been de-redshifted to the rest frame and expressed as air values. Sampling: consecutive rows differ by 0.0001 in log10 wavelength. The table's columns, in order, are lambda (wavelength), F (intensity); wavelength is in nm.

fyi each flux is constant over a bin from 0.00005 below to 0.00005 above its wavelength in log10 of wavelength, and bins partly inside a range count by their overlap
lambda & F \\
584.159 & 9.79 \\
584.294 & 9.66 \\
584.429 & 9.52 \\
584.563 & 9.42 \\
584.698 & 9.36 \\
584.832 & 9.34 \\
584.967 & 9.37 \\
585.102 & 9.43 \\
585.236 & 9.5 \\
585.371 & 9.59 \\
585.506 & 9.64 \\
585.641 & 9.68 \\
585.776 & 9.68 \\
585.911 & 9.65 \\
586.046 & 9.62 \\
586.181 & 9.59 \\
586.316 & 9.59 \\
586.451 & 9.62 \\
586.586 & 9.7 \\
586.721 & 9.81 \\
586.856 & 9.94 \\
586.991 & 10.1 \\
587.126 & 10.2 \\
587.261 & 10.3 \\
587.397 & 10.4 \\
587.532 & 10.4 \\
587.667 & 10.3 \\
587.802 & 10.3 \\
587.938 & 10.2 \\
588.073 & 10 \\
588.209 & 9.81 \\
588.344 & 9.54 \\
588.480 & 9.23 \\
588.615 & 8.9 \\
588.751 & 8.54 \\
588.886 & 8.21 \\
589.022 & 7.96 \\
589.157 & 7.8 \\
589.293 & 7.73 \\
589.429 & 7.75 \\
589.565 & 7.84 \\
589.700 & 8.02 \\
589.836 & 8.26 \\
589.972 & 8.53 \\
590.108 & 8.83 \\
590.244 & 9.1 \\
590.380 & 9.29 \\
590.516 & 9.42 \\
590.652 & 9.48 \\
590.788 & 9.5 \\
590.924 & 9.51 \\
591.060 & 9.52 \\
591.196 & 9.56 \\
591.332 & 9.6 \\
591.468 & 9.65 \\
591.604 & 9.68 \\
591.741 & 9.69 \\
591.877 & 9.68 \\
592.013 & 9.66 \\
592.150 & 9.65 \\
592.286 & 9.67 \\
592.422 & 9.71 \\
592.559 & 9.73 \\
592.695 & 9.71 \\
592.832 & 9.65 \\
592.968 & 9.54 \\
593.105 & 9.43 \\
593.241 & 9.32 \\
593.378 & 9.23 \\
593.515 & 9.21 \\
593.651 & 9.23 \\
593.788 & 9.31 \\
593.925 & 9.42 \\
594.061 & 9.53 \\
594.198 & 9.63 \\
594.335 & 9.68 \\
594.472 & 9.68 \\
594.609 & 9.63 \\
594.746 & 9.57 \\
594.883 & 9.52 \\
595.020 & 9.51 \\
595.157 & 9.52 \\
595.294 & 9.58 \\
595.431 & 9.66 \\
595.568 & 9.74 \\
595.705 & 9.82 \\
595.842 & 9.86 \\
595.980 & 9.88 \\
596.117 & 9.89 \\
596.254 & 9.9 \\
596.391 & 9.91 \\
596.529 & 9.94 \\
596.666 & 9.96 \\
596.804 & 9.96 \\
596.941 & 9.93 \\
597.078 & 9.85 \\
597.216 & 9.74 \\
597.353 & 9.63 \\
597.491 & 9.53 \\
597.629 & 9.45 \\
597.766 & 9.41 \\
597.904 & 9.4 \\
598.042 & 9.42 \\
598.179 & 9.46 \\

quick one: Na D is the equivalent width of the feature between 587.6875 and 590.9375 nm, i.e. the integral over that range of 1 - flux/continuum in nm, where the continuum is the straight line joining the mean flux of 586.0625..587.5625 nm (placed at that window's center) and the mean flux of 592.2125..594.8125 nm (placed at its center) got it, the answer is 0.29 nm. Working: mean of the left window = 9.95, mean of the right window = 9.52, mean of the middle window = 8.91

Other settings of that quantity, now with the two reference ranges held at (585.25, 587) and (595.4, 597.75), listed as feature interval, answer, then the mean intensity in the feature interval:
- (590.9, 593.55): 0.05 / 9.58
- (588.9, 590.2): 0.22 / 8.1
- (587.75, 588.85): 0.02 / 9.51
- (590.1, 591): 0.04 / 9.34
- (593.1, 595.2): 0.07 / 9.46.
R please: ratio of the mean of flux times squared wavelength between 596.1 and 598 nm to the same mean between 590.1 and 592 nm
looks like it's 1.05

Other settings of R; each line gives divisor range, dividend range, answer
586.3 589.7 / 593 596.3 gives 1.05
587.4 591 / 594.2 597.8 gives 1.10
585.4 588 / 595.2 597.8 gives 1.02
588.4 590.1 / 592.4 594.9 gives 1.17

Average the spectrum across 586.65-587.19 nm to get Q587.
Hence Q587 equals 10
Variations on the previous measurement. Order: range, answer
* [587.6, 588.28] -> 10.1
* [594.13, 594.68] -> 9.65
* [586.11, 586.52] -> 9.6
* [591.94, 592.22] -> 9.66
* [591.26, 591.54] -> 9.64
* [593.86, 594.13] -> 9.5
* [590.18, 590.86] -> 9.36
